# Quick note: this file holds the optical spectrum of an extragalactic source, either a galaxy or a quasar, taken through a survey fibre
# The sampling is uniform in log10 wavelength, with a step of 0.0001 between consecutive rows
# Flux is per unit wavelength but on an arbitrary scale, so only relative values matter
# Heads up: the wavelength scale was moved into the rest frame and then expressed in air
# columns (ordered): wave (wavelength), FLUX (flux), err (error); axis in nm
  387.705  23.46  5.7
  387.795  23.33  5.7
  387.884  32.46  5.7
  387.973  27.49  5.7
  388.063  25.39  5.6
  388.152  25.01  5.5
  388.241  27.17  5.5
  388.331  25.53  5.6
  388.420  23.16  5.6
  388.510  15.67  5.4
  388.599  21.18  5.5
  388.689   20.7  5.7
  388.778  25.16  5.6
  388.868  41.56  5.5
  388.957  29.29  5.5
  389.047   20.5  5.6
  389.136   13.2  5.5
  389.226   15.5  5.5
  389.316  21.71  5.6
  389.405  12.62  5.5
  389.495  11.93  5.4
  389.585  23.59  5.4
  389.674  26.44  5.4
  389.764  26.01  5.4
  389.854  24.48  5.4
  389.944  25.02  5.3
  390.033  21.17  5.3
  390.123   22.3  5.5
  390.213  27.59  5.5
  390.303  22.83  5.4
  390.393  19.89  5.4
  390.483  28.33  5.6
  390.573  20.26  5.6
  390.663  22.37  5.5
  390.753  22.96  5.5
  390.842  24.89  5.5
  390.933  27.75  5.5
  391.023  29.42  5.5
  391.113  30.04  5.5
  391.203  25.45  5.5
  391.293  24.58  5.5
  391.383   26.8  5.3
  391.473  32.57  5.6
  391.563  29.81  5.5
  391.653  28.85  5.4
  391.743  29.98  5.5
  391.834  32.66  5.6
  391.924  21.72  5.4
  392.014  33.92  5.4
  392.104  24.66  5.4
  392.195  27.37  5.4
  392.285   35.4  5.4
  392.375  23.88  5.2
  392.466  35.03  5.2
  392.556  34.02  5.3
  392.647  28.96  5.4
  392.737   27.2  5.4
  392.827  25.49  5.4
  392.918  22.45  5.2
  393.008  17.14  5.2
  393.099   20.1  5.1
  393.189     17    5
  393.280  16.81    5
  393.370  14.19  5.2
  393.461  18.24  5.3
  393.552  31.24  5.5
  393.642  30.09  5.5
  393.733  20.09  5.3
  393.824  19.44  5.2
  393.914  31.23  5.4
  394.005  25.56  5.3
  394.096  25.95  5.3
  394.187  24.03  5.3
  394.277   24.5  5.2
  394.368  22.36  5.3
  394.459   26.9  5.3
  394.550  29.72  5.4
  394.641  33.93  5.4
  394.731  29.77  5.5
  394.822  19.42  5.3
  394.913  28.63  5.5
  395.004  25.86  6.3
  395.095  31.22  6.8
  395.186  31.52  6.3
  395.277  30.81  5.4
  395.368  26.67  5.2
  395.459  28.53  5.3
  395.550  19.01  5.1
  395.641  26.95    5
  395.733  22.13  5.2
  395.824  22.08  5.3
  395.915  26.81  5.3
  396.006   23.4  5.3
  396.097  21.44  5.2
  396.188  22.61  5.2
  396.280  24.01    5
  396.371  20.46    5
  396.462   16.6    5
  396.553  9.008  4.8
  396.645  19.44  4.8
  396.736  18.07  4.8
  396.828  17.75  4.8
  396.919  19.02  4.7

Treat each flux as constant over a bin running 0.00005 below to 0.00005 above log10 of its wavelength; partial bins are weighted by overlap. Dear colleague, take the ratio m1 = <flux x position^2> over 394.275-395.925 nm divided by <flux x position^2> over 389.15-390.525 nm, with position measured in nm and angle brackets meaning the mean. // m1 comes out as 1.3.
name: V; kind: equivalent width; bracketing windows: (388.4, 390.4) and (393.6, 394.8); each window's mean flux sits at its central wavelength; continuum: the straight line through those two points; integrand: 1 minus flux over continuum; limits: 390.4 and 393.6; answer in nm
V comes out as -0.209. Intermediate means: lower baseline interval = 22.3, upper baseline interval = 26.3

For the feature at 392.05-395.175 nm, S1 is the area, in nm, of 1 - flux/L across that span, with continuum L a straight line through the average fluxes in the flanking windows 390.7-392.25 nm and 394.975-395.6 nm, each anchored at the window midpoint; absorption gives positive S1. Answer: 0.24 nm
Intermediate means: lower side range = 27.9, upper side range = 27.7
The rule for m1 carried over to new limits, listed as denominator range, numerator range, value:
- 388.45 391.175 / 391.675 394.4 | 1.11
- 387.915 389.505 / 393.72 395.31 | 1.22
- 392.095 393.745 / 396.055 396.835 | 0.77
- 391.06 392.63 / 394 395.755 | 0.93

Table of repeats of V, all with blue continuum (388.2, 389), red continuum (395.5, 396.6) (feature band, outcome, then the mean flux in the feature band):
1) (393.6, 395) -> -0.24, 26.1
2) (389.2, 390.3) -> 0.14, 21.7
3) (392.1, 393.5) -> -0.07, 24.2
